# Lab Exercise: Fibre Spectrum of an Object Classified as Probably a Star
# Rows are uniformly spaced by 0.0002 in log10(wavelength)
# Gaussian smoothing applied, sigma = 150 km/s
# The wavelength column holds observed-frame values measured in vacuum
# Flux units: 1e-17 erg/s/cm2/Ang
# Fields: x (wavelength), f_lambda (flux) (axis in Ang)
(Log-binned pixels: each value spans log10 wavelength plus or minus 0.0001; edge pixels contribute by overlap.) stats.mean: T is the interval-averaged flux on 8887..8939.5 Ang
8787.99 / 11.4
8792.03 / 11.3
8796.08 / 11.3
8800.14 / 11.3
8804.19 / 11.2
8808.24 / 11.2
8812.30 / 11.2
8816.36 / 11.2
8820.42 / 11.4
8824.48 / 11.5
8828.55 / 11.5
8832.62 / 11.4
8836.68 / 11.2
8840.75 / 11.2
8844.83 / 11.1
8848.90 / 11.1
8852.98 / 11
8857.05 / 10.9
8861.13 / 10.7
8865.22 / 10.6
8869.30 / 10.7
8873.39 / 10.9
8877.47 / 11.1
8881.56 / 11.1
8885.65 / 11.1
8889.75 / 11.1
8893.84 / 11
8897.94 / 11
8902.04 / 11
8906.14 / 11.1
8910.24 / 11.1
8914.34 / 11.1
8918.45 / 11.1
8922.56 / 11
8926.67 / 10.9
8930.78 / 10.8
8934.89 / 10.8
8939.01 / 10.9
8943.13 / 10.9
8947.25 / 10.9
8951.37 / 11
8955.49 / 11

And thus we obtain 11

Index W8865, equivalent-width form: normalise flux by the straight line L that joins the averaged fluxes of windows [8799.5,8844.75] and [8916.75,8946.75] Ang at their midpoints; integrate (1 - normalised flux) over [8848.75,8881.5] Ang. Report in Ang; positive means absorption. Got 0.8 Ang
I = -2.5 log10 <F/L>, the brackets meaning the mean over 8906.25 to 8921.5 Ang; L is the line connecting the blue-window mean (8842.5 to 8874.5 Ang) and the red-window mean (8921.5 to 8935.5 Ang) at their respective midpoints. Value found -0.021 mag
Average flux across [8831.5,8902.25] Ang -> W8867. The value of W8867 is 11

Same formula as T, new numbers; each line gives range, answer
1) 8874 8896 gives 11.1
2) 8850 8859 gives 11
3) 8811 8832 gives 11.4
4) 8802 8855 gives 11.2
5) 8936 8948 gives 10.9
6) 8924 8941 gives 10.9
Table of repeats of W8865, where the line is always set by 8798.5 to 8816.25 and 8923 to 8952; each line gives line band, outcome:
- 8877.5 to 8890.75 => -0.1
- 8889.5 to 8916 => -0.2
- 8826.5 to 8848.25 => -0.2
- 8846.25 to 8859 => 0.1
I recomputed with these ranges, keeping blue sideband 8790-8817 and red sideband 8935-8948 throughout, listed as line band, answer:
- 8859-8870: 0.04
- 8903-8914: -0.01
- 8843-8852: 0.00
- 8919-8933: 0.00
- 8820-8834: -0.03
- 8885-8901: 0.00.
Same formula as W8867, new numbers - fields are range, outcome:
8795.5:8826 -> 11.3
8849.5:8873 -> 10.8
